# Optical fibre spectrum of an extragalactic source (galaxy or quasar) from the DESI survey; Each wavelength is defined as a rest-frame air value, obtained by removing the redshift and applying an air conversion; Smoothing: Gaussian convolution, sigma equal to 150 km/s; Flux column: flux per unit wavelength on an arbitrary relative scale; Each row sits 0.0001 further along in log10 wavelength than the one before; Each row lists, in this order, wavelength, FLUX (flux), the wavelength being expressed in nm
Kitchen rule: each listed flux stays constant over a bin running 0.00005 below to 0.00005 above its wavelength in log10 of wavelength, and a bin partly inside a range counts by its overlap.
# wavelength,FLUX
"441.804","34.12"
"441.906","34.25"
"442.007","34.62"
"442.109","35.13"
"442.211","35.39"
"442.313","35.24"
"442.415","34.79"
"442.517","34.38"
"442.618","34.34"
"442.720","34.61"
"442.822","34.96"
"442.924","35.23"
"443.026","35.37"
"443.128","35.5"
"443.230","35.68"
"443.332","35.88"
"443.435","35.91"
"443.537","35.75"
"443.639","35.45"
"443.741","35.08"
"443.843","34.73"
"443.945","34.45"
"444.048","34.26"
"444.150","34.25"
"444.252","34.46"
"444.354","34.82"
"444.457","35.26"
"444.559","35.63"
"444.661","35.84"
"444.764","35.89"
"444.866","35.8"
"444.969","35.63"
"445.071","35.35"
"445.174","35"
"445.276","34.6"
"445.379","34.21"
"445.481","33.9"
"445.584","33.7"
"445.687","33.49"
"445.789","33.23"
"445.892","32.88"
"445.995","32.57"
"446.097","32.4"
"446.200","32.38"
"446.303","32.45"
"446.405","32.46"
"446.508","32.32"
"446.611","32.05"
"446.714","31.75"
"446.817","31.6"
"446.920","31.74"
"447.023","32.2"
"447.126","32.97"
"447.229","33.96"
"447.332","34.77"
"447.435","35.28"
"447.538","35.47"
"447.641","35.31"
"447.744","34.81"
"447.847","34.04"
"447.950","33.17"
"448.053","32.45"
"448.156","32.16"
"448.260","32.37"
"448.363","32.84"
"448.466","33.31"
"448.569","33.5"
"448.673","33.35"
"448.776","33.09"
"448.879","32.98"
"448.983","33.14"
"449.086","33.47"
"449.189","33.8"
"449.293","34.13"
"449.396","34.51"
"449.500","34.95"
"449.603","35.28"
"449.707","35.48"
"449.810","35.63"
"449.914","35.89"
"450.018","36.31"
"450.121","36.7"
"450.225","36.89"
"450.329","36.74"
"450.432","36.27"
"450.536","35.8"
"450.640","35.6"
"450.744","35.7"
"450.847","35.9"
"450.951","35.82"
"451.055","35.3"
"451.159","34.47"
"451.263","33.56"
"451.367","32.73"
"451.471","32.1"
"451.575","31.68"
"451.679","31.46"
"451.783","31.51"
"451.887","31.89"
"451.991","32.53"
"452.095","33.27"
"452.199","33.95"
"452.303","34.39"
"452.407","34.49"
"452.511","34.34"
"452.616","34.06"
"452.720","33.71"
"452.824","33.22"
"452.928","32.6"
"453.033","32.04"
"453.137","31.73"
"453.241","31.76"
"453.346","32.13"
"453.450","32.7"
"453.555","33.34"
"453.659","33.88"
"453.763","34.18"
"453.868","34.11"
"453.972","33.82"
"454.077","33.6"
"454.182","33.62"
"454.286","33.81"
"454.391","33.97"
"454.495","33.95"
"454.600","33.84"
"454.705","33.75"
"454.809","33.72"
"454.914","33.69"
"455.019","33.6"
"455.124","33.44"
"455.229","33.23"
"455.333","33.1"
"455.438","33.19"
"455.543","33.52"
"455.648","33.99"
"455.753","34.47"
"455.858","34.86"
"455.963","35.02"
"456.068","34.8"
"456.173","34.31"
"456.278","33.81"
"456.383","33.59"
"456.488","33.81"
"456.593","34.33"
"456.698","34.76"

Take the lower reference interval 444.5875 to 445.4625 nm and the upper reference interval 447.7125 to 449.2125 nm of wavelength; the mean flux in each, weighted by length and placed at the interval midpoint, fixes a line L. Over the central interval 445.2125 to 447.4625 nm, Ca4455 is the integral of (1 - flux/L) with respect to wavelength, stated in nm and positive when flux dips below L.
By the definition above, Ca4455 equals 0.09 nm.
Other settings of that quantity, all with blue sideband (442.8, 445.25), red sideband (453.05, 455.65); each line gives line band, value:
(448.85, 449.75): 0.002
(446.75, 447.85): 0.028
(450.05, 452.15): -0.020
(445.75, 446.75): 0.069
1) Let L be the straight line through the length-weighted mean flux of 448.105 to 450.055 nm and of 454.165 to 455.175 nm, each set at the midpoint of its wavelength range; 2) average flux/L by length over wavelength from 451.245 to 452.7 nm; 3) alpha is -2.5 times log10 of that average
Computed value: 0.03 mag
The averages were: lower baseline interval 34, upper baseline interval 33.7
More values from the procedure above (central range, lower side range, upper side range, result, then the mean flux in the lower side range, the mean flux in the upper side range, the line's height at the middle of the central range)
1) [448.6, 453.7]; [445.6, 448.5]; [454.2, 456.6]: -0.02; 33.1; 33.9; 33.5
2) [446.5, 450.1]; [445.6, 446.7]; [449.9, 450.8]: 0.02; 32.6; 36.2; 34.5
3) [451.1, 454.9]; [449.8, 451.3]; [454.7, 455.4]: 0.04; 35.8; 33.5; 34.5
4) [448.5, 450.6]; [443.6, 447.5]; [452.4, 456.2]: -0.04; 33.9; 33.6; 33.8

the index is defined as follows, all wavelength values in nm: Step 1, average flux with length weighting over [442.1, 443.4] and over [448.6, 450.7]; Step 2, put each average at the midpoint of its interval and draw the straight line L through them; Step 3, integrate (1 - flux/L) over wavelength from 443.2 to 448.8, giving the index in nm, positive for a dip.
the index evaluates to 0.17 nm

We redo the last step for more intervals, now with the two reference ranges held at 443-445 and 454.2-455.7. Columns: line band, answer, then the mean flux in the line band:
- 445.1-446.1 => 0.04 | 33.7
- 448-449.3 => 0.06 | 33.1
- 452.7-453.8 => 0.04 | 32.8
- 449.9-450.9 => -0.05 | 36.2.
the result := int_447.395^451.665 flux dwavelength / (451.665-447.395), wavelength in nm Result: 34.4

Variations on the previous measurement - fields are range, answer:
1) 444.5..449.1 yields 33.6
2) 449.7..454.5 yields 34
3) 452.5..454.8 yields 33.4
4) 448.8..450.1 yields 34.7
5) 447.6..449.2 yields 33.4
